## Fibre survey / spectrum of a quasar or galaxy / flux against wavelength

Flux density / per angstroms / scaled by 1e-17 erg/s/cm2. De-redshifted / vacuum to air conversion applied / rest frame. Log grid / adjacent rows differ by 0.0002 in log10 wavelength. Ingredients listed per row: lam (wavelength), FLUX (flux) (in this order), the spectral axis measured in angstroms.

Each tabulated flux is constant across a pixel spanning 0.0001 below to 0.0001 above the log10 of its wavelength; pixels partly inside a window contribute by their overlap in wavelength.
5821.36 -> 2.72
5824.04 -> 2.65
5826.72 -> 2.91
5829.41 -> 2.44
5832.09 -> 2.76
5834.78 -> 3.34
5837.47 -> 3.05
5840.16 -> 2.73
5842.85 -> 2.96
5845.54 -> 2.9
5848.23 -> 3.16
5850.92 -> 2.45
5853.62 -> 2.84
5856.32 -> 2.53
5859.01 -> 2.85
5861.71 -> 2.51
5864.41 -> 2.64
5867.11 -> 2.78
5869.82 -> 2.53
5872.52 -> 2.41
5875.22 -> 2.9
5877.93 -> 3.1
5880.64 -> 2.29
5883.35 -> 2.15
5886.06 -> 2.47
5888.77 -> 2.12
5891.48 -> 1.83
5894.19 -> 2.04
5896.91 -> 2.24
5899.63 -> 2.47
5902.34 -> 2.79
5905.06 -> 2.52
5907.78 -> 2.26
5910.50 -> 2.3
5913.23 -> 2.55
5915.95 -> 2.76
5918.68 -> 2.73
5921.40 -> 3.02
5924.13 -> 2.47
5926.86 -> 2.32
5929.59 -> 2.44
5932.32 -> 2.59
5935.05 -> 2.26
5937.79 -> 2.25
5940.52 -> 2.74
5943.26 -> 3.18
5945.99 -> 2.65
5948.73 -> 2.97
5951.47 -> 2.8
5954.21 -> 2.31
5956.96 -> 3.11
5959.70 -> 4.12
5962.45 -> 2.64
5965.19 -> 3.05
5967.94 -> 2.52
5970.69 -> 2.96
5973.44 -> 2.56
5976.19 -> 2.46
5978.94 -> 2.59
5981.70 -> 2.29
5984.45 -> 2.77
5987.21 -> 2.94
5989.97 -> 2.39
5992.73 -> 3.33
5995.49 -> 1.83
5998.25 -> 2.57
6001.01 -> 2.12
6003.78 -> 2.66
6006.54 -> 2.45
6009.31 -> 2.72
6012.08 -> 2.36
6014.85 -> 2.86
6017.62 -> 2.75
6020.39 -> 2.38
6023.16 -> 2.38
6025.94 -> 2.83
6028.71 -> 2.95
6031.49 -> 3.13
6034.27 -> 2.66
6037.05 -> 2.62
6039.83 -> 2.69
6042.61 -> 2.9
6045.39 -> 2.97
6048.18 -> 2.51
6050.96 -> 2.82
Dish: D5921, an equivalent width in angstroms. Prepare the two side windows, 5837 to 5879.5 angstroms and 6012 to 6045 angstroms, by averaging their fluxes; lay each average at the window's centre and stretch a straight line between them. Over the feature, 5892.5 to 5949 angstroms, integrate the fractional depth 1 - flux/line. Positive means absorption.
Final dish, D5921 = 4.4 angstroms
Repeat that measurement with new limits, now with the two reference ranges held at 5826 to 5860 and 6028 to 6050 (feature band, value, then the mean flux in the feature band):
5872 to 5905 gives 4.95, 2.41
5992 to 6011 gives 2.11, 2.5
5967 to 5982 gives 1.22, 2.58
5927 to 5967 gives 0.58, 2.78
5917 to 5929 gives 0.84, 2.63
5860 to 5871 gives 0.81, 2.62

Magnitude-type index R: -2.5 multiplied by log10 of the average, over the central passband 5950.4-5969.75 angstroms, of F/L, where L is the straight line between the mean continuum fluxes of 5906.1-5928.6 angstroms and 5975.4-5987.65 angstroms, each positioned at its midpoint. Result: -0.14 mag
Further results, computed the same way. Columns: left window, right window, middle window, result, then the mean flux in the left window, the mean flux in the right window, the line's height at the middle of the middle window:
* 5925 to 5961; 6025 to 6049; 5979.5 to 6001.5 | 0.09 mag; 2.74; 2.81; 2.78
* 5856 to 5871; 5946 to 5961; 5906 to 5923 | 0.10 mag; 2.65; 3.02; 2.86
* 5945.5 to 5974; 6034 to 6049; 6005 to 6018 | 0.07 mag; 2.9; 2.74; 2.8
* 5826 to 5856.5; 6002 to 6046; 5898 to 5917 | 0.11 mag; 2.85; 2.7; 2.79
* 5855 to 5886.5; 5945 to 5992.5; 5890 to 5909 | 0.15 mag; 2.6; 2.79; 2.65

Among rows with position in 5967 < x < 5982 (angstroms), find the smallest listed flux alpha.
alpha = 2.29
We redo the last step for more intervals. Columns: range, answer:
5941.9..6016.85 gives 1.83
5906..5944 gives 2.25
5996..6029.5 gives 2.12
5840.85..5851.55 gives 2.45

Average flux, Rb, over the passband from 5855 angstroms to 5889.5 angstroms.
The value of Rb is 2.57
